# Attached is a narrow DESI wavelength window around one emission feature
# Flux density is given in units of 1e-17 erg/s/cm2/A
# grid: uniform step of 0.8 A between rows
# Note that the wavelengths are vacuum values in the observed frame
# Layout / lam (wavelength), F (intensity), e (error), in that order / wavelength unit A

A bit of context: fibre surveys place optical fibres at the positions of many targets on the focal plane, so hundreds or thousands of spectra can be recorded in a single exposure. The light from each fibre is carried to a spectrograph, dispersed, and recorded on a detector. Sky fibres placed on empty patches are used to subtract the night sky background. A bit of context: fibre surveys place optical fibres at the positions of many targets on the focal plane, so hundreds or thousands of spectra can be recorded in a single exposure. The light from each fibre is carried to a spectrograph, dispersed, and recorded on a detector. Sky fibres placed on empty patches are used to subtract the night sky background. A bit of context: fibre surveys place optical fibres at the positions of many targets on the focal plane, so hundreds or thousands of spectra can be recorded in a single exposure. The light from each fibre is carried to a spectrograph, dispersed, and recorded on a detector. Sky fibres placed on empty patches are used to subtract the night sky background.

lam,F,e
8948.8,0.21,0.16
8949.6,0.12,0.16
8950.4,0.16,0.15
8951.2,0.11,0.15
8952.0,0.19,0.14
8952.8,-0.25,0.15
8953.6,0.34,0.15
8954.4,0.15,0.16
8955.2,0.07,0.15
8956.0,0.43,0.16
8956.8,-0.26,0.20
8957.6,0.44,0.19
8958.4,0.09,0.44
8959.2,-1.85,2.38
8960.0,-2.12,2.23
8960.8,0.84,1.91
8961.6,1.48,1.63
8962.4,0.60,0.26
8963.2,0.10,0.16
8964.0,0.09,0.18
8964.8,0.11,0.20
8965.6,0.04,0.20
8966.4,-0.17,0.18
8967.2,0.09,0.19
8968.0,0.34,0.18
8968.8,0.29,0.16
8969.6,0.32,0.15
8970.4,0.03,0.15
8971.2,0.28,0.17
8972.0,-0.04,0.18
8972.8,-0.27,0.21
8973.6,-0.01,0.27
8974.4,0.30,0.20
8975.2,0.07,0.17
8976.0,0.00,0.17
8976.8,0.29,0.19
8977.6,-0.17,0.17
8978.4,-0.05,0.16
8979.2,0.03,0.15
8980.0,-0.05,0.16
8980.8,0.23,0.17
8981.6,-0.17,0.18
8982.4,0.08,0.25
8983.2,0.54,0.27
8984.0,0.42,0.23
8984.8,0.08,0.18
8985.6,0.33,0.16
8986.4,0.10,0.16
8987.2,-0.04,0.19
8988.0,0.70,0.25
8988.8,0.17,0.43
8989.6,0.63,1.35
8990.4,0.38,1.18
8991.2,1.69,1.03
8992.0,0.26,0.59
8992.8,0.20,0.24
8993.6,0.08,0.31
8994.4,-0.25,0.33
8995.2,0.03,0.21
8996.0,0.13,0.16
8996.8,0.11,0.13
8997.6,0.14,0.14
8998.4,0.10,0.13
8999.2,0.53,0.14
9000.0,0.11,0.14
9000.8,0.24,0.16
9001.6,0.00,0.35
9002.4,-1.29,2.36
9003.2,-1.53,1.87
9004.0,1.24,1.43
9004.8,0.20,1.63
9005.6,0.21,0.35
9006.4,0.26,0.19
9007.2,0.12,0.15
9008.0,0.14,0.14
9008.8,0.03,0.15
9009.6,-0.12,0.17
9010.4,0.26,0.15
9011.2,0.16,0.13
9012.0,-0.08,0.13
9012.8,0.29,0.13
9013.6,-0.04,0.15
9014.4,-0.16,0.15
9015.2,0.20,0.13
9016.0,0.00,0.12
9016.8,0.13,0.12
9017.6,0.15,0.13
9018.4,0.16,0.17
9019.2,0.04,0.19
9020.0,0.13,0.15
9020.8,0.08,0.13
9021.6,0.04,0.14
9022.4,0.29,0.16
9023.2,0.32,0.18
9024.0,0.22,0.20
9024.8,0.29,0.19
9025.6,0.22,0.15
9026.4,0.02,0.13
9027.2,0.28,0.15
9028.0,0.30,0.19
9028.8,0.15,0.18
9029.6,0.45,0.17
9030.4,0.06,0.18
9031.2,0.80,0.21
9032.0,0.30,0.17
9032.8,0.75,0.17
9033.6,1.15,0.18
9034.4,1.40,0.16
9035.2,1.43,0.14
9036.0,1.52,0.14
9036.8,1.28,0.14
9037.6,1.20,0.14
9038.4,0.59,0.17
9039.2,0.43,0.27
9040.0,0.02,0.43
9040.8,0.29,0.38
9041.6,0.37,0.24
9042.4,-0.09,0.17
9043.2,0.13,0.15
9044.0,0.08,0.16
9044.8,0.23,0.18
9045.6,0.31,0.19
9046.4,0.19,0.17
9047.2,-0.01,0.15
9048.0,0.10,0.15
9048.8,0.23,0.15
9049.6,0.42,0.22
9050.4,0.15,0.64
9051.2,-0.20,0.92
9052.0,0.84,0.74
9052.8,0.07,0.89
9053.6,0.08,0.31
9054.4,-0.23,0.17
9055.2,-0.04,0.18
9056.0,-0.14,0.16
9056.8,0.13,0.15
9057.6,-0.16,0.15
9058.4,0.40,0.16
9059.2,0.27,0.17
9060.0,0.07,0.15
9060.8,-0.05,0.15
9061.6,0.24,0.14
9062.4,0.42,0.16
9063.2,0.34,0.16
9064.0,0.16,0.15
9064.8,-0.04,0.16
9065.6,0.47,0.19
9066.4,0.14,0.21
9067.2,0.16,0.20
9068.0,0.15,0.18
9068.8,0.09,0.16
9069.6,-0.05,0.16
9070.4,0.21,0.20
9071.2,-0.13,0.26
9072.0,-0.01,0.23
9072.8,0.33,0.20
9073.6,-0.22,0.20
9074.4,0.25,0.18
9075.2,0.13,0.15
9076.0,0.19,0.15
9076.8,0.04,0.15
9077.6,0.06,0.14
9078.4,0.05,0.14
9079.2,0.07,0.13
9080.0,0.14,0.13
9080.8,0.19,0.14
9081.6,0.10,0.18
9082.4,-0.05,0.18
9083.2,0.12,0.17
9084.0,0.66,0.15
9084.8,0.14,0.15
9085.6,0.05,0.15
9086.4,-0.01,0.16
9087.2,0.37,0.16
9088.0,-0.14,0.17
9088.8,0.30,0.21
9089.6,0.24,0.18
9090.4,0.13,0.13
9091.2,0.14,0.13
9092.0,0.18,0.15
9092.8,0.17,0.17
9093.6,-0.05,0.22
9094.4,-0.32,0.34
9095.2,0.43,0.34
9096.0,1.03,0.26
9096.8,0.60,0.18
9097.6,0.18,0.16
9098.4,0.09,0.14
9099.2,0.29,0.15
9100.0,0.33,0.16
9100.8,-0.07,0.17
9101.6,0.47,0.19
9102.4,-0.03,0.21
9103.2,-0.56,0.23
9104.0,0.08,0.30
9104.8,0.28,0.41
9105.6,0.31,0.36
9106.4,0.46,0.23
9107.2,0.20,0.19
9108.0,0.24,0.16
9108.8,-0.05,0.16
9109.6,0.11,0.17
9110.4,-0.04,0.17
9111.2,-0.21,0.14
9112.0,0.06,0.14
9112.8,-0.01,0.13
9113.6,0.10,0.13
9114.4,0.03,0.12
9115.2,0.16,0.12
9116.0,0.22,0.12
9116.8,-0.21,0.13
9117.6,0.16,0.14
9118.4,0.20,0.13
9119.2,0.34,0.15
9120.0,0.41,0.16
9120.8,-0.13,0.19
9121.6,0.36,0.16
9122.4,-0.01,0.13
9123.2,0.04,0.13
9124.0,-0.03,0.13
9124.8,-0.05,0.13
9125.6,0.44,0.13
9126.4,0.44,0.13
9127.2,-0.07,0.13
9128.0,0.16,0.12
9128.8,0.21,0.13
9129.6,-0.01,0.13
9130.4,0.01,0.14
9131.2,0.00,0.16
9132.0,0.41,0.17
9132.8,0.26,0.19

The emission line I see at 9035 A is H-beta 4861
